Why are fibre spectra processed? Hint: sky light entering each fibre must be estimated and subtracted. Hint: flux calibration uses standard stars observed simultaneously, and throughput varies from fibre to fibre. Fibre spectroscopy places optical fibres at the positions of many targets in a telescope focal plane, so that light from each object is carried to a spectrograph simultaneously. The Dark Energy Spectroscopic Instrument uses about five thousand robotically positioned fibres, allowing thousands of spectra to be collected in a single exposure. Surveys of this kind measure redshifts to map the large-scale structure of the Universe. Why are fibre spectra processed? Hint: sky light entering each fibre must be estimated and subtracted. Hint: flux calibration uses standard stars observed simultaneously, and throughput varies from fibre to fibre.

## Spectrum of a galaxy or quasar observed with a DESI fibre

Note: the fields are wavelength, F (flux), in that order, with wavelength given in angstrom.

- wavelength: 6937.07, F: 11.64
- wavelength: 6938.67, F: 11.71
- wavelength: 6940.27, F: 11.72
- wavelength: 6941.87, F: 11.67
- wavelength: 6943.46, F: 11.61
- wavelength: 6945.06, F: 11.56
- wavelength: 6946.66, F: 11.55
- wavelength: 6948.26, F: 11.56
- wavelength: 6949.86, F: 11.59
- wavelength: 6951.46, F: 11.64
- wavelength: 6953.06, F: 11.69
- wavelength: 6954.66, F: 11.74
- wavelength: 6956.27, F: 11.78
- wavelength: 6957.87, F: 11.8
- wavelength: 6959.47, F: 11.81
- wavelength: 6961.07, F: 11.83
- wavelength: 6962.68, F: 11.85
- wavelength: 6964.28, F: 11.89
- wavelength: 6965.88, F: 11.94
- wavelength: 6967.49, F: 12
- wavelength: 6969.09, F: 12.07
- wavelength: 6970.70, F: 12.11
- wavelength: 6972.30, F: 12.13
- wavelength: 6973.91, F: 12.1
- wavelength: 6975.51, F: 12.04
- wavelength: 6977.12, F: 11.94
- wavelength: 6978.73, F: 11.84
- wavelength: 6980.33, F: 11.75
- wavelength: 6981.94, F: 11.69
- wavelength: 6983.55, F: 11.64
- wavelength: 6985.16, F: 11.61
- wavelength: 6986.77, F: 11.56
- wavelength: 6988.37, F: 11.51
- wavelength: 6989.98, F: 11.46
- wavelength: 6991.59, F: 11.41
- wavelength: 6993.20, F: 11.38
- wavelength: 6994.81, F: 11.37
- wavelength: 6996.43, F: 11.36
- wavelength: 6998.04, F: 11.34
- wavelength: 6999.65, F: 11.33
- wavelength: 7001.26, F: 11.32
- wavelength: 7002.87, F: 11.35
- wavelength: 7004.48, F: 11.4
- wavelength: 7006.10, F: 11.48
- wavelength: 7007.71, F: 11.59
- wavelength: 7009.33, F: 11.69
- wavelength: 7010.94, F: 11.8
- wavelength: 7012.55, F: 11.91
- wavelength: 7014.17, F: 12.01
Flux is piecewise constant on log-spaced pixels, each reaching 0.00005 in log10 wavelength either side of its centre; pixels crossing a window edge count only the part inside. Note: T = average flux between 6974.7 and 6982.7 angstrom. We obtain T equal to 11.9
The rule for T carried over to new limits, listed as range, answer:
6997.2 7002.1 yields 11.3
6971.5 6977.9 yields 12.1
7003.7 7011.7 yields 11.6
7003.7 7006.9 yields 11.4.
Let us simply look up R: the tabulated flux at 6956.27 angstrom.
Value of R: 11.78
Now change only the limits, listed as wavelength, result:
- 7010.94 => 11.8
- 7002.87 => 11.35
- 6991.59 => 11.41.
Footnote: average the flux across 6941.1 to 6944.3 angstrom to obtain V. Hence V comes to 11.7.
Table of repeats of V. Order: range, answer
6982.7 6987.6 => 11.6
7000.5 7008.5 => 11.4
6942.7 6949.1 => 11.6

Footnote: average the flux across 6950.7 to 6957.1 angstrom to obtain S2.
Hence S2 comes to 11.7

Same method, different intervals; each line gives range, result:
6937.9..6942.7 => 11.7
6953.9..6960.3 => 11.8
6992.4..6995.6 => 11.4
